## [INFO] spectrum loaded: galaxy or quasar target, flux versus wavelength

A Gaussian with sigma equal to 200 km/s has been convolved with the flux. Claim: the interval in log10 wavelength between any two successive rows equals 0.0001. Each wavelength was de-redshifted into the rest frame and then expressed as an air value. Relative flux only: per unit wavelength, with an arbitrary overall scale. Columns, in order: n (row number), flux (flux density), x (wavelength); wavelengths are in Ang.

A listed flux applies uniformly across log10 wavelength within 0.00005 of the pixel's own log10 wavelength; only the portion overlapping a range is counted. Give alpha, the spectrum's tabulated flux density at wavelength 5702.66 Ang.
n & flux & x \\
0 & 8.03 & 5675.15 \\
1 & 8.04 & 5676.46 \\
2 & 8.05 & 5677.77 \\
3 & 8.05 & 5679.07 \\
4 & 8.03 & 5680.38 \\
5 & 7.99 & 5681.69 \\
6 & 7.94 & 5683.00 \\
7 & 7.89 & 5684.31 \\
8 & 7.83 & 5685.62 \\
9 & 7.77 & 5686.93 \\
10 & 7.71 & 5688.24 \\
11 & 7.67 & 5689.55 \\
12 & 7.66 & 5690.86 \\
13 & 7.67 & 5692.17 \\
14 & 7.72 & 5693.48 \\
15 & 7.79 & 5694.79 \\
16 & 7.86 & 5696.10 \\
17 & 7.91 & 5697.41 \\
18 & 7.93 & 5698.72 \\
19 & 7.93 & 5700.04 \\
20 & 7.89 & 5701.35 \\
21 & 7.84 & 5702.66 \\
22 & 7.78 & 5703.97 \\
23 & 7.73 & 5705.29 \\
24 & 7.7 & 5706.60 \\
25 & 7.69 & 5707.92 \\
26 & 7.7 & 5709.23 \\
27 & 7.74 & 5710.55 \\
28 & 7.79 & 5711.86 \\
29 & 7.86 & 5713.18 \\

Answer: 7.84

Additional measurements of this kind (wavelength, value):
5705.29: 7.73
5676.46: 8.04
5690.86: 7.66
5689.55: 7.67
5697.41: 7.91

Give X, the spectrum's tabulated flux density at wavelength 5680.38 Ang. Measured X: 8.03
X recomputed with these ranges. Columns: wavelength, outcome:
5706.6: 7.7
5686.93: 7.77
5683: 7.94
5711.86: 7.79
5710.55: 7.74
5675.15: 8.03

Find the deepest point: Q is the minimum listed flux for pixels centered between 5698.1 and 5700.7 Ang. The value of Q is 7.93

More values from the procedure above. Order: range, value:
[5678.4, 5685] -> 7.89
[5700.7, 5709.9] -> 7.69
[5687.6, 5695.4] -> 7.66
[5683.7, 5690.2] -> 7.67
